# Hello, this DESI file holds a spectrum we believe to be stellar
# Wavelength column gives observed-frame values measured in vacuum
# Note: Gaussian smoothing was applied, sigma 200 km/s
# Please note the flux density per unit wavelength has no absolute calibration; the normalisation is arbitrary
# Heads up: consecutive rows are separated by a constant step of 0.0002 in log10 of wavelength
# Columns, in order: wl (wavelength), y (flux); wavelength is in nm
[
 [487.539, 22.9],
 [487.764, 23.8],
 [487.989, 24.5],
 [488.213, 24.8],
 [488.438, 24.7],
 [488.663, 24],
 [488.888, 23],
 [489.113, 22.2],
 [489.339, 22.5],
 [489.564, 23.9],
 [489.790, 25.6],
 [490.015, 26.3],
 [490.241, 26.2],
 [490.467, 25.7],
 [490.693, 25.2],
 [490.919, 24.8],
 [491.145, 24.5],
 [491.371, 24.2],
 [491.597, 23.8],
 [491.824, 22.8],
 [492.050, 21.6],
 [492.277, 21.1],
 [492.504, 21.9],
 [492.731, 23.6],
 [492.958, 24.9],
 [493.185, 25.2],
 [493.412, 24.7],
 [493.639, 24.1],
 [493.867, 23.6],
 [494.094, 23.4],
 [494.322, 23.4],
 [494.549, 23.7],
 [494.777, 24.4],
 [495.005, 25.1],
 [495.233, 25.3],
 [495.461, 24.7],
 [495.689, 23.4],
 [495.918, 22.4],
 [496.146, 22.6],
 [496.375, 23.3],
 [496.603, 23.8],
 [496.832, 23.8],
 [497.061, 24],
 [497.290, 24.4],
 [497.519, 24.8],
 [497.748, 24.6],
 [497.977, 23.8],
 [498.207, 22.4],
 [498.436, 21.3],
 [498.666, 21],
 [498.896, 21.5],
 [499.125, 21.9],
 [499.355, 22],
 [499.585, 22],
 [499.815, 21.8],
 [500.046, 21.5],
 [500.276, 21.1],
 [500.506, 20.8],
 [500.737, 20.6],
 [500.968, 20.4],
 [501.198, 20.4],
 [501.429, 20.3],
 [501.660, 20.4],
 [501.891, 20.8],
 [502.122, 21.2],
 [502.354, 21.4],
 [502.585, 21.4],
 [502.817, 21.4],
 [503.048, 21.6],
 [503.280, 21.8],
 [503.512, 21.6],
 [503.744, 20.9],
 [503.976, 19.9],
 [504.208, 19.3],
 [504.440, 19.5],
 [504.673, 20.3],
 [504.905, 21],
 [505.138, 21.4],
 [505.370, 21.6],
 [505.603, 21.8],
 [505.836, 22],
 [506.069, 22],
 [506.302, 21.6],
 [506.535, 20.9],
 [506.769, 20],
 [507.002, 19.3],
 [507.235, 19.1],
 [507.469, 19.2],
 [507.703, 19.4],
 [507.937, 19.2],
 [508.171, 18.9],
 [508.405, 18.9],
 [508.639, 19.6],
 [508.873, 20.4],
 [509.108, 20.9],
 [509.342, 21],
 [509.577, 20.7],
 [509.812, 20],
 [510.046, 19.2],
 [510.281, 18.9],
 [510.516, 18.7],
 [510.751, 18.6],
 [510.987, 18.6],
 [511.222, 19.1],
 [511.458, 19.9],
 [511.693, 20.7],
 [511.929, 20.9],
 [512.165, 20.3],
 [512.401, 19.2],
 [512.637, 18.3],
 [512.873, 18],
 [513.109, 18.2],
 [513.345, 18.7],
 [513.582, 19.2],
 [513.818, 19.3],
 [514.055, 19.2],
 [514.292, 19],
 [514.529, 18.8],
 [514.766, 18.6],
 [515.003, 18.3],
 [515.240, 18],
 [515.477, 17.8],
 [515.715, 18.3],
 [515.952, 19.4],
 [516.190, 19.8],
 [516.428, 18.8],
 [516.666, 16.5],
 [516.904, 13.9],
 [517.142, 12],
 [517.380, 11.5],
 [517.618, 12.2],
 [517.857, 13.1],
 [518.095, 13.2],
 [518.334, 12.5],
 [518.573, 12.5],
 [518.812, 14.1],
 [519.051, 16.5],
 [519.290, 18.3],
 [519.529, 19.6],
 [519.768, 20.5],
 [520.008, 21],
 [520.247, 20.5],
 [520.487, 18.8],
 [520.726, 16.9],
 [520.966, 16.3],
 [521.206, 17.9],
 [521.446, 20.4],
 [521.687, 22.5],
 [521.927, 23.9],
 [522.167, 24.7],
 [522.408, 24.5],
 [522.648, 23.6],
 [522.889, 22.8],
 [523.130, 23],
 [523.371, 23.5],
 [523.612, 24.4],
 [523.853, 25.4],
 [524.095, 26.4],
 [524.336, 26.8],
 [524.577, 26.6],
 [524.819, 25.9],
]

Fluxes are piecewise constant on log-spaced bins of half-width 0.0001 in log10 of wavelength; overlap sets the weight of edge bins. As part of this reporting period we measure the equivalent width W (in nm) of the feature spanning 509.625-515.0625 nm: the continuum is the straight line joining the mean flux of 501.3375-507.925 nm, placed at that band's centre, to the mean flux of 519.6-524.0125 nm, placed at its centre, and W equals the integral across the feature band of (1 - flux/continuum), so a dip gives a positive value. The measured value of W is 0.520 nm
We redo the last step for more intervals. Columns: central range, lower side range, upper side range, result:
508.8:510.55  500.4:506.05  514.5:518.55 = -0.15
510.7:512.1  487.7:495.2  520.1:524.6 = 0.20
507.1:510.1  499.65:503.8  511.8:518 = -0.08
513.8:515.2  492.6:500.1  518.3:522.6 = 0.10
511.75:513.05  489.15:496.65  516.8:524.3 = 0.07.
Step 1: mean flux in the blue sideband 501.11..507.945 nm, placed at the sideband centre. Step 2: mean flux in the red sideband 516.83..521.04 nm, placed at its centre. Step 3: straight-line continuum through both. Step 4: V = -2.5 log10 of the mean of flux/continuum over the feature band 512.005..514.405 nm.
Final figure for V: -0.07 mag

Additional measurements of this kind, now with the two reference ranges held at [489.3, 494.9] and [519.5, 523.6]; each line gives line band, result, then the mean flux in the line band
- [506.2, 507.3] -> 0.13 mag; 20.2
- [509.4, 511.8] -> 0.15 mag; 19.5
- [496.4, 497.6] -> -0.02 mag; 24.1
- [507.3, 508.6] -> 0.18 mag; 19.1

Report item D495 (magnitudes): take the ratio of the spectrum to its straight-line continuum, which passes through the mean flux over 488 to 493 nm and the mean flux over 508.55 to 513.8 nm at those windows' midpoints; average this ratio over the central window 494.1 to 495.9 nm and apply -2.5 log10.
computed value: -0.05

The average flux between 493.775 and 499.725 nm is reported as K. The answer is 23.3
